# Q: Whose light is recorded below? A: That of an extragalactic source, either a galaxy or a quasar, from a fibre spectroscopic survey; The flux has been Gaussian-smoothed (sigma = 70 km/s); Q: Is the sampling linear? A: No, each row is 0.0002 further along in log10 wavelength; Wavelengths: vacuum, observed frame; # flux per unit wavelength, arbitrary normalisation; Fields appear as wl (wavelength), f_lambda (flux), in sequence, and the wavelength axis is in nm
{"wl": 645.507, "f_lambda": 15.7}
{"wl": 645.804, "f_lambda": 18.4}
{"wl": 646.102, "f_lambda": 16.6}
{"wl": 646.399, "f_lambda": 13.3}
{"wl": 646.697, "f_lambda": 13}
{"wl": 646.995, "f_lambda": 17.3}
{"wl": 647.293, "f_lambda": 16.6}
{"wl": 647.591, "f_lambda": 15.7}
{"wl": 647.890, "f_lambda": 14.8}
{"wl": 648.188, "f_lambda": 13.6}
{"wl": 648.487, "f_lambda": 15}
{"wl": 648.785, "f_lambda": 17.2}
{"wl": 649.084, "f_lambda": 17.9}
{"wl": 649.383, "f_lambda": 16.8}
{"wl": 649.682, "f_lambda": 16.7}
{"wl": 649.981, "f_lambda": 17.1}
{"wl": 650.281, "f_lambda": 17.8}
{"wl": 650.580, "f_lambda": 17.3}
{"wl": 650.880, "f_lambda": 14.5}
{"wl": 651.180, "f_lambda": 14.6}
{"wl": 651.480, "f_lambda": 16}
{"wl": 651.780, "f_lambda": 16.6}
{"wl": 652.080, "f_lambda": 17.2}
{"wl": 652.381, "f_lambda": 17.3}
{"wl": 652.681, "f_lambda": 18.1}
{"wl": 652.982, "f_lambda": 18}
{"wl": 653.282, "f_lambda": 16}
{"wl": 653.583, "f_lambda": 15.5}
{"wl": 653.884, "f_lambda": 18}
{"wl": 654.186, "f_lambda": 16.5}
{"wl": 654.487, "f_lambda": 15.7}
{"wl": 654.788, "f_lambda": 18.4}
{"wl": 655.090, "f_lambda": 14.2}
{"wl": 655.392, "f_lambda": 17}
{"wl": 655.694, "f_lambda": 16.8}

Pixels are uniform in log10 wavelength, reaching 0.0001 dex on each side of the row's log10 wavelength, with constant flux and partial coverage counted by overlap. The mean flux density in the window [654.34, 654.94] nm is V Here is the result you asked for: 17.1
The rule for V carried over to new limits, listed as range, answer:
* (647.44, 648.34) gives 14.7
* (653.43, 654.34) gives 16.7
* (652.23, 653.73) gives 17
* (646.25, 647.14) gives 14.5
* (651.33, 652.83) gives 17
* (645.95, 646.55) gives 15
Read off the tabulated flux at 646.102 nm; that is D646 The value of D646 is 16.6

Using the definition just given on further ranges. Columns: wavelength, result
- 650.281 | 17.8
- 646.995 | 17.3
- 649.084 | 17.9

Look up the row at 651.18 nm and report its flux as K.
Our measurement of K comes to 14.6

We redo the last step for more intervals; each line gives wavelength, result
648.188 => 13.6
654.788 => 18.4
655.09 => 14.2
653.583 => 15.5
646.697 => 13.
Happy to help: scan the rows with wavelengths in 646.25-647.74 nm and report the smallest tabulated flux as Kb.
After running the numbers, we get 13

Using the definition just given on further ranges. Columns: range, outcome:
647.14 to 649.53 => 13.6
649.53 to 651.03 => 14.5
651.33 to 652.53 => 16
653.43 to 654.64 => 15.5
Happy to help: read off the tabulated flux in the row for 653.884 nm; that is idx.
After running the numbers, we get 18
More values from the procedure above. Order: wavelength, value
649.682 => 16.7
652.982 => 18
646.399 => 13.3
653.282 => 16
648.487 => 15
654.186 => 16.5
